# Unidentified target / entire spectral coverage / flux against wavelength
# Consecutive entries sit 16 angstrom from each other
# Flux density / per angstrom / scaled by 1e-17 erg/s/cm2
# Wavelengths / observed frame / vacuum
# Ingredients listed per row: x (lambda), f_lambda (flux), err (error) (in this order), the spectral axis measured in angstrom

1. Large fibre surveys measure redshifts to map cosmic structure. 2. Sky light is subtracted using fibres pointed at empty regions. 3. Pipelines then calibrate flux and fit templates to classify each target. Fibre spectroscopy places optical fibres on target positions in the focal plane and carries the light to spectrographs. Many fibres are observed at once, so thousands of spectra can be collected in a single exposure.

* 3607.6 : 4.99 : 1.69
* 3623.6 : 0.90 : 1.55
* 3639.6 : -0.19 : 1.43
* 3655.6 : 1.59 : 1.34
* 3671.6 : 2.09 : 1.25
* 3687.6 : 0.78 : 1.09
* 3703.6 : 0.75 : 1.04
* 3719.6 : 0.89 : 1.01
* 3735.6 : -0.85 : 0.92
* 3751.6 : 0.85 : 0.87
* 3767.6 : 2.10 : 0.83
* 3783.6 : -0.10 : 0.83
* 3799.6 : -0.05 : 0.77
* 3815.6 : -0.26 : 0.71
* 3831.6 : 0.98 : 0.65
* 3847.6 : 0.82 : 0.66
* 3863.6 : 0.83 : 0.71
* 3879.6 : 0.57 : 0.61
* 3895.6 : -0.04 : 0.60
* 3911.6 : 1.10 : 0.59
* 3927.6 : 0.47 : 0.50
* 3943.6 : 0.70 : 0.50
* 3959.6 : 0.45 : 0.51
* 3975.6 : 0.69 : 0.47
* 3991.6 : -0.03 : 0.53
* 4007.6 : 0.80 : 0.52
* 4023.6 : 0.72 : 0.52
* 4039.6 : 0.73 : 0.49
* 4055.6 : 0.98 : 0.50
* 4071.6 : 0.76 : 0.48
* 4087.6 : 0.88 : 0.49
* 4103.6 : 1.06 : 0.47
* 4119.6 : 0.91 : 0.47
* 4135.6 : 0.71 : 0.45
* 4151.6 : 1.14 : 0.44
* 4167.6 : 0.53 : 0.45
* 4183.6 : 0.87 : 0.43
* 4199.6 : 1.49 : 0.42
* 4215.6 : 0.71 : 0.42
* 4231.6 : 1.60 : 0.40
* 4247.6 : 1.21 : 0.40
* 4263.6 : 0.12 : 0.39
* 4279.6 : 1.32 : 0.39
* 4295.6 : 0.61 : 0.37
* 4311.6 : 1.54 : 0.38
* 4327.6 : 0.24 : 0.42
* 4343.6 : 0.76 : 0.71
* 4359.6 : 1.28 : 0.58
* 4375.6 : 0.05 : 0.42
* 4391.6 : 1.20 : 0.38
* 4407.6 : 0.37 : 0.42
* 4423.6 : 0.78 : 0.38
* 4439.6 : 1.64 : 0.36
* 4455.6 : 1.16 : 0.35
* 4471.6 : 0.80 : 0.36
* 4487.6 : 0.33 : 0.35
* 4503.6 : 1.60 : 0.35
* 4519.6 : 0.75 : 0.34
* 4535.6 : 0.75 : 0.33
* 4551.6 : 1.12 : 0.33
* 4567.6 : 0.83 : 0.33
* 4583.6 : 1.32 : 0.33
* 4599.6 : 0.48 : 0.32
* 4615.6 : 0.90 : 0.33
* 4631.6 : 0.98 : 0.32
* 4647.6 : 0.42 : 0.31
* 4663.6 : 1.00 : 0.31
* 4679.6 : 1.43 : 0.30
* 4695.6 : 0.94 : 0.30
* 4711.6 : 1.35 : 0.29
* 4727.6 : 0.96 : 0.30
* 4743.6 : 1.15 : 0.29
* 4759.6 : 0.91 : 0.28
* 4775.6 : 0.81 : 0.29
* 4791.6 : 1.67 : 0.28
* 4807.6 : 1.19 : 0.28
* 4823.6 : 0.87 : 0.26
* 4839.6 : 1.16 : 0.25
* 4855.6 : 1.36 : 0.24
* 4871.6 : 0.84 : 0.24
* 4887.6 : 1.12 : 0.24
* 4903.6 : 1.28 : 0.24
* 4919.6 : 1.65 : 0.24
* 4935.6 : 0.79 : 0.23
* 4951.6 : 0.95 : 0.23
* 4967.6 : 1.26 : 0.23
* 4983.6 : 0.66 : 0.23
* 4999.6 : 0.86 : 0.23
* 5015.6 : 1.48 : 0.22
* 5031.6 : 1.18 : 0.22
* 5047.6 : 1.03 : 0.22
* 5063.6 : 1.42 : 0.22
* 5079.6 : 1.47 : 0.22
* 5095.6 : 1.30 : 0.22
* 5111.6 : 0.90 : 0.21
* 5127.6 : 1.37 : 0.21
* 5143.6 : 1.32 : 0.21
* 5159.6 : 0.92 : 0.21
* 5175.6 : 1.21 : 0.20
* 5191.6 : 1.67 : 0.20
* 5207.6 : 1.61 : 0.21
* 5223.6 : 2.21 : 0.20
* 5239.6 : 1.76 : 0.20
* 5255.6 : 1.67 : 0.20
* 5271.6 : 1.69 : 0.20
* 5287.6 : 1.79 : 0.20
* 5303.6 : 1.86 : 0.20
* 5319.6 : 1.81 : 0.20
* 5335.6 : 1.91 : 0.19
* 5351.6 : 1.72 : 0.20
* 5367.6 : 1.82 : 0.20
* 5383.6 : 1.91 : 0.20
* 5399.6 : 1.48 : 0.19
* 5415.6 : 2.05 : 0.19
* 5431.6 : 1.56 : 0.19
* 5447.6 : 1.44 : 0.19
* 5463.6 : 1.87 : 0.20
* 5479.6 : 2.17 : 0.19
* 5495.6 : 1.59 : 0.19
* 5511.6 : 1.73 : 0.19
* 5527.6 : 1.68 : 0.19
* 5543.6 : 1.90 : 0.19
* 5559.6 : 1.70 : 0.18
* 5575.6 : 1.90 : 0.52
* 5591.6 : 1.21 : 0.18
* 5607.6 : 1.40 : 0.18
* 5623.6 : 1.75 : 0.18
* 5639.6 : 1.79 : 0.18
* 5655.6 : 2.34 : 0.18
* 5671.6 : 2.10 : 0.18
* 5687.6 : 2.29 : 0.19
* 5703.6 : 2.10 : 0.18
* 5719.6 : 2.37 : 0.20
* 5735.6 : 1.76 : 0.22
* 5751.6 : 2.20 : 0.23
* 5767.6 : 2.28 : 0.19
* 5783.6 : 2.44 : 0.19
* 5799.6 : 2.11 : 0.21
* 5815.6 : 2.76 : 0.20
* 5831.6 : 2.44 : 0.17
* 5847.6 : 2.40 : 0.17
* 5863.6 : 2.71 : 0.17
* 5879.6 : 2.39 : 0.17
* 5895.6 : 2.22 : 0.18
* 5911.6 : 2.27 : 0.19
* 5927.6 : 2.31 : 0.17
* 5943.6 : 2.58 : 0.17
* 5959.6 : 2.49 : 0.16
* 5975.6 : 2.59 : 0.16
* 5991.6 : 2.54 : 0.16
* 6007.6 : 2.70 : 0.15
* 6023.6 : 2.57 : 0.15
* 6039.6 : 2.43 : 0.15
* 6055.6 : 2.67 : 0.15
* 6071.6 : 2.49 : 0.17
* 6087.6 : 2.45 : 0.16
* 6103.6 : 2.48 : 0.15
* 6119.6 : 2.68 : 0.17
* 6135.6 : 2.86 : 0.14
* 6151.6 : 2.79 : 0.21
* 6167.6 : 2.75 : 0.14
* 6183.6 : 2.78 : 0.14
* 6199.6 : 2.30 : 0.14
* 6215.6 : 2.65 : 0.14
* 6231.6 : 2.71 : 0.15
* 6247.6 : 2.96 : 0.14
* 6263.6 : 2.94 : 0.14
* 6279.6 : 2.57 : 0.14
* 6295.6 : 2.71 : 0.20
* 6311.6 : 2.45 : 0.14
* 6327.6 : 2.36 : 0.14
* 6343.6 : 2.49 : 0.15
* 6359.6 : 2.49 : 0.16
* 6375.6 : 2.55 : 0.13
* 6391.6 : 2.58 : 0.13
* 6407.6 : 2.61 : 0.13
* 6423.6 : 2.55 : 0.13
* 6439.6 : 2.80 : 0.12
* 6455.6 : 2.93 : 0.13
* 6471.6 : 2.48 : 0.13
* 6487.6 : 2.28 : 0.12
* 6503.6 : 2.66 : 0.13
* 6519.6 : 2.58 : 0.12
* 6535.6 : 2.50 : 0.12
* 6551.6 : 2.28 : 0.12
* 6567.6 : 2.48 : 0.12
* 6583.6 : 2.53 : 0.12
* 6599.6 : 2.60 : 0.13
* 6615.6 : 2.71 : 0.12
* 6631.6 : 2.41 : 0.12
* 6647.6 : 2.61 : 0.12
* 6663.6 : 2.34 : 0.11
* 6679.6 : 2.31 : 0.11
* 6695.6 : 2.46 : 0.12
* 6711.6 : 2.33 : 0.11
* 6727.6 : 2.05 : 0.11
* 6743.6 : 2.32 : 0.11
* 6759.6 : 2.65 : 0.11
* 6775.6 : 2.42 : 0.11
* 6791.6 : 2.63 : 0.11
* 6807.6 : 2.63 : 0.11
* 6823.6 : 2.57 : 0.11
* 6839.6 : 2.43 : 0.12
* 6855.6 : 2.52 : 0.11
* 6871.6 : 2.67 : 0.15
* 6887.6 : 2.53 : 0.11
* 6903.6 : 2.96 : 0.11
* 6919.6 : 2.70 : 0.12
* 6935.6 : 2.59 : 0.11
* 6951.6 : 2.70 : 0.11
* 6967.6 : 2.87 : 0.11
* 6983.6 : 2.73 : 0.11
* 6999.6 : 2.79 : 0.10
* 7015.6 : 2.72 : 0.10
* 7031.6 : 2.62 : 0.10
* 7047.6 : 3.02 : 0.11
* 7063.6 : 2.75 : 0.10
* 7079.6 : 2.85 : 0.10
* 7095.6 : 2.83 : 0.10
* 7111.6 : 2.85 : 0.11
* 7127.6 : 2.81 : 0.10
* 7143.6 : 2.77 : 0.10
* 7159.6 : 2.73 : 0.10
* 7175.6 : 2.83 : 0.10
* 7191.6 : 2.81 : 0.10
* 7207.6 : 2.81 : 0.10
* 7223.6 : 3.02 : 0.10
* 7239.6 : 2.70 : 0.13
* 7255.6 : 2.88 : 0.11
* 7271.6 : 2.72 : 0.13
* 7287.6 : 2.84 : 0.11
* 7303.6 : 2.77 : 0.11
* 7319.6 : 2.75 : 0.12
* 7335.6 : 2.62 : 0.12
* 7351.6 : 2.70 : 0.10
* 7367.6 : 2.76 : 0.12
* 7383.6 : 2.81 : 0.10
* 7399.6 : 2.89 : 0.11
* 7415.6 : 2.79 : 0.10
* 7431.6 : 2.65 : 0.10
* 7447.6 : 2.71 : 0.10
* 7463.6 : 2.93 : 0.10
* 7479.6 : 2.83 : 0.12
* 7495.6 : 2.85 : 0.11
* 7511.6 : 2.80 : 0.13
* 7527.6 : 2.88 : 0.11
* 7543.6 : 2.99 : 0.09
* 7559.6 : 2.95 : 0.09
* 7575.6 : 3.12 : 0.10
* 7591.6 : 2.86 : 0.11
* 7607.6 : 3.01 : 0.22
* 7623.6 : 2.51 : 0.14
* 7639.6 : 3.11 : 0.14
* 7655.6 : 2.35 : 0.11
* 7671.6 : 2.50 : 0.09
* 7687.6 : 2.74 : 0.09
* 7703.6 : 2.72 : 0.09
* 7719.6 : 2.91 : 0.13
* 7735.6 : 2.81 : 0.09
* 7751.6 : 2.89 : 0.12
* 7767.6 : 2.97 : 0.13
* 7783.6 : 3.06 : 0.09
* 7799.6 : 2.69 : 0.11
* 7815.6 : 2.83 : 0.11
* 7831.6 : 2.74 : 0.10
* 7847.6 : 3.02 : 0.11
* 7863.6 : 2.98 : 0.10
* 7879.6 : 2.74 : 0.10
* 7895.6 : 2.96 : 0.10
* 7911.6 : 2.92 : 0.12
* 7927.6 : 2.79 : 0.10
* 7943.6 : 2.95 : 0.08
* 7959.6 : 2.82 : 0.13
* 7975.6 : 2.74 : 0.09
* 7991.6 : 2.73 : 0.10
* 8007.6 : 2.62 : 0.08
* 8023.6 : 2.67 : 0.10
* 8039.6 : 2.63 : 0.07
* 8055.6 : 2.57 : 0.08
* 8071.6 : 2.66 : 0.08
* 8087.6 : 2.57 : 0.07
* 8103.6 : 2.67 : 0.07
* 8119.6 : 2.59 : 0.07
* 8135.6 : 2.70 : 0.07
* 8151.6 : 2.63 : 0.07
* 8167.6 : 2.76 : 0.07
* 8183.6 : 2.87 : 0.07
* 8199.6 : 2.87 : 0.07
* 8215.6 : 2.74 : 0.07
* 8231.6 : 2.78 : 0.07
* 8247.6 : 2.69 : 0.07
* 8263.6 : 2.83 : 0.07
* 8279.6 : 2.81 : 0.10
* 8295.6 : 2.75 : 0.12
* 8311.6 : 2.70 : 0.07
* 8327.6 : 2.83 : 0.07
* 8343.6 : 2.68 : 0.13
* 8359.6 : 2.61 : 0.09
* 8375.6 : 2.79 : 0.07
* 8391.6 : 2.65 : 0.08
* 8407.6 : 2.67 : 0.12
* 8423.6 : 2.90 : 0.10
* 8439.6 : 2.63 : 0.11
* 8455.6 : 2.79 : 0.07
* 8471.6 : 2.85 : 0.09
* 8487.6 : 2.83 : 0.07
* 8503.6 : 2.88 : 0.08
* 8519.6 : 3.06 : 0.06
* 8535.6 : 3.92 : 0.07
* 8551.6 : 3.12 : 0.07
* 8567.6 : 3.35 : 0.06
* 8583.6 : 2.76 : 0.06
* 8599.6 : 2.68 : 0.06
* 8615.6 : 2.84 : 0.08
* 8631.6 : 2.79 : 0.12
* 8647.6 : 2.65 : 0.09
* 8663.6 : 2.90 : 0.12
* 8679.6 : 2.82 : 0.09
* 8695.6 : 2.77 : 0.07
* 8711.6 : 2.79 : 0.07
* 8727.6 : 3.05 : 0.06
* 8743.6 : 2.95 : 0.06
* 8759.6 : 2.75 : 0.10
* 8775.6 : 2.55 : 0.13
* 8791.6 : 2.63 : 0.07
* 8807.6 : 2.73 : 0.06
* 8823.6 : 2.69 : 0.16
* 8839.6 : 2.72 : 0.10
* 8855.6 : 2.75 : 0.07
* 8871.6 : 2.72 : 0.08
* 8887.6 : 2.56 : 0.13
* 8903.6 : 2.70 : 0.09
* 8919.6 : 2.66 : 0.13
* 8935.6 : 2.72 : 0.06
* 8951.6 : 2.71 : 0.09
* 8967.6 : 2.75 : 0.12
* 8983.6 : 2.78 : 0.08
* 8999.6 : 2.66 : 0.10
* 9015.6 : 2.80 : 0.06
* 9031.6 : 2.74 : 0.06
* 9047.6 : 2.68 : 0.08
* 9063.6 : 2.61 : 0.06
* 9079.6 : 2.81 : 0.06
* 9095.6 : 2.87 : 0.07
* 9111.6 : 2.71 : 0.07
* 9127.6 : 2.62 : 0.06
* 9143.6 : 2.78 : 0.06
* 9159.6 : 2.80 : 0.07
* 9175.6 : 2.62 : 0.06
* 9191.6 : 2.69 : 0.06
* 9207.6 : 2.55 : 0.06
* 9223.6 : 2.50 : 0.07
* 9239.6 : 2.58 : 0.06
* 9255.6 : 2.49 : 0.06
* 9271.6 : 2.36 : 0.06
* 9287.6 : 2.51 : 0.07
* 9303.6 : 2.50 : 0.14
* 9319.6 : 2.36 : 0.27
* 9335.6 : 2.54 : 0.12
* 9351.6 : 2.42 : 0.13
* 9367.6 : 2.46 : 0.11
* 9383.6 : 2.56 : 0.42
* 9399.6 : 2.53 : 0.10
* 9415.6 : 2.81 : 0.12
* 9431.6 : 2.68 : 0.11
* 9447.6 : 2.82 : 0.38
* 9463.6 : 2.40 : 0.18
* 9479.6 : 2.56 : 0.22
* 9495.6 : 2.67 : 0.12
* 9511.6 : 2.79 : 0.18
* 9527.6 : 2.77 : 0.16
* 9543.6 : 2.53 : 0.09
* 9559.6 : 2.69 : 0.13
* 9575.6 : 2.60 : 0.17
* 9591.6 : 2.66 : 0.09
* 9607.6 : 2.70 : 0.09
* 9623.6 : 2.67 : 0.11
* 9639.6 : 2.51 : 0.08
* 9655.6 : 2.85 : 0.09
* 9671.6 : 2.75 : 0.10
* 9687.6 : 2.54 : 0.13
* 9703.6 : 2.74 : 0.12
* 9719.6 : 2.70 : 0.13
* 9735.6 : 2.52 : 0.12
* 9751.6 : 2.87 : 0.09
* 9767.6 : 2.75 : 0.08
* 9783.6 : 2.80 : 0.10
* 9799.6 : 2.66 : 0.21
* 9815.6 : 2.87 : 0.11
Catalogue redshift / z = 0.300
